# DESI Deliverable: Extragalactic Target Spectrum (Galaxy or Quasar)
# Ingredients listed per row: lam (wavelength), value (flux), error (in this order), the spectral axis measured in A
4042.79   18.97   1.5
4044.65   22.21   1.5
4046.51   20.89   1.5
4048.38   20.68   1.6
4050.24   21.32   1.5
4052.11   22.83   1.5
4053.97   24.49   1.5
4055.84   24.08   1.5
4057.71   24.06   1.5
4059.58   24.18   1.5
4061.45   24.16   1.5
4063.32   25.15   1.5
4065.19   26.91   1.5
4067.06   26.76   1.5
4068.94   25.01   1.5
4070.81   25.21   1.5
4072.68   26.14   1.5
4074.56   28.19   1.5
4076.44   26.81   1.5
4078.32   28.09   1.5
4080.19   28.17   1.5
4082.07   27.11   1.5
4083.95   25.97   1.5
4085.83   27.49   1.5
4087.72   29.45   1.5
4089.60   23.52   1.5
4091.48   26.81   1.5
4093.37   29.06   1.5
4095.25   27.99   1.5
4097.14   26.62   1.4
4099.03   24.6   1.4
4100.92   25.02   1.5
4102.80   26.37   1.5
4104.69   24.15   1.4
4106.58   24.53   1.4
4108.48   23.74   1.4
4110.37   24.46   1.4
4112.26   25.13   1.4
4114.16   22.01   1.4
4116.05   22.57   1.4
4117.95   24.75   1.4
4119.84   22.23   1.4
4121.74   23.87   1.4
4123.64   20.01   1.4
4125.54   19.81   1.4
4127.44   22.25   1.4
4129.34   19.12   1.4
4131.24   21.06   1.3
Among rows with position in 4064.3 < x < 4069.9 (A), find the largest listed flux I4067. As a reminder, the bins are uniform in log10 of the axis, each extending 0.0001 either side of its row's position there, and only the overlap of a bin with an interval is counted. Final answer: 26.91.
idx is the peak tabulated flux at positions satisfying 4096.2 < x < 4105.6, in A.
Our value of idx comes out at 26.62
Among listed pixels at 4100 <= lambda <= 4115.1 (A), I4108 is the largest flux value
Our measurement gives 26.37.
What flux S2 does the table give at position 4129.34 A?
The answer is 19.12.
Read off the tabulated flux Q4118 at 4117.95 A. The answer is 24.75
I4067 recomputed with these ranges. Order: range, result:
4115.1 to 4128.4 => 24.75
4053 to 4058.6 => 24.49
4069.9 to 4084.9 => 28.19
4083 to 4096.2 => 29.45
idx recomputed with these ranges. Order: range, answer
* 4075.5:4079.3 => 28.09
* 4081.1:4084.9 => 27.11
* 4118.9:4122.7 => 23.87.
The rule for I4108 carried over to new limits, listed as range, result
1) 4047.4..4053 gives 22.83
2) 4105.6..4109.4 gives 24.53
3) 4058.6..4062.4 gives 24.18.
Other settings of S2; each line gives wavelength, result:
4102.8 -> 26.37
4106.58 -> 24.53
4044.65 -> 22.21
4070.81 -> 25.21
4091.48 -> 26.81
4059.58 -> 24.18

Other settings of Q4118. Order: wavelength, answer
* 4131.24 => 21.06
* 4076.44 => 26.81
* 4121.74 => 23.87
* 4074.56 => 28.19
